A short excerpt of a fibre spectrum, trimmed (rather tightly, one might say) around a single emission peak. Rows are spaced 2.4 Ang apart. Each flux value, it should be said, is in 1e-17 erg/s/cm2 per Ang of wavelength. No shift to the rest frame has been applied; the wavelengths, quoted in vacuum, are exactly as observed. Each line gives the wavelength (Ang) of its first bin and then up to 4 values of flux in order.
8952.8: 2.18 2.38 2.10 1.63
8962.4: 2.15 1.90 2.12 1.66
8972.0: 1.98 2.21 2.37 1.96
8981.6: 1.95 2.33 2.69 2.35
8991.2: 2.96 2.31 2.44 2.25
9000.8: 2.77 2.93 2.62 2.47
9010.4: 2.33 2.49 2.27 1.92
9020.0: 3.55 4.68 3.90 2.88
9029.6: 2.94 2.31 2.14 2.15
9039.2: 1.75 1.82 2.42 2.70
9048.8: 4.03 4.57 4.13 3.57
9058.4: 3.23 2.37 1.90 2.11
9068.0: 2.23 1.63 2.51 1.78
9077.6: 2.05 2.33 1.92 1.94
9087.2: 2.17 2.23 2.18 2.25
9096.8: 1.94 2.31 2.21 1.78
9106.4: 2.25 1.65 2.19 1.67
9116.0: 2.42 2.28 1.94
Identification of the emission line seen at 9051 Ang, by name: [N II] 6583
